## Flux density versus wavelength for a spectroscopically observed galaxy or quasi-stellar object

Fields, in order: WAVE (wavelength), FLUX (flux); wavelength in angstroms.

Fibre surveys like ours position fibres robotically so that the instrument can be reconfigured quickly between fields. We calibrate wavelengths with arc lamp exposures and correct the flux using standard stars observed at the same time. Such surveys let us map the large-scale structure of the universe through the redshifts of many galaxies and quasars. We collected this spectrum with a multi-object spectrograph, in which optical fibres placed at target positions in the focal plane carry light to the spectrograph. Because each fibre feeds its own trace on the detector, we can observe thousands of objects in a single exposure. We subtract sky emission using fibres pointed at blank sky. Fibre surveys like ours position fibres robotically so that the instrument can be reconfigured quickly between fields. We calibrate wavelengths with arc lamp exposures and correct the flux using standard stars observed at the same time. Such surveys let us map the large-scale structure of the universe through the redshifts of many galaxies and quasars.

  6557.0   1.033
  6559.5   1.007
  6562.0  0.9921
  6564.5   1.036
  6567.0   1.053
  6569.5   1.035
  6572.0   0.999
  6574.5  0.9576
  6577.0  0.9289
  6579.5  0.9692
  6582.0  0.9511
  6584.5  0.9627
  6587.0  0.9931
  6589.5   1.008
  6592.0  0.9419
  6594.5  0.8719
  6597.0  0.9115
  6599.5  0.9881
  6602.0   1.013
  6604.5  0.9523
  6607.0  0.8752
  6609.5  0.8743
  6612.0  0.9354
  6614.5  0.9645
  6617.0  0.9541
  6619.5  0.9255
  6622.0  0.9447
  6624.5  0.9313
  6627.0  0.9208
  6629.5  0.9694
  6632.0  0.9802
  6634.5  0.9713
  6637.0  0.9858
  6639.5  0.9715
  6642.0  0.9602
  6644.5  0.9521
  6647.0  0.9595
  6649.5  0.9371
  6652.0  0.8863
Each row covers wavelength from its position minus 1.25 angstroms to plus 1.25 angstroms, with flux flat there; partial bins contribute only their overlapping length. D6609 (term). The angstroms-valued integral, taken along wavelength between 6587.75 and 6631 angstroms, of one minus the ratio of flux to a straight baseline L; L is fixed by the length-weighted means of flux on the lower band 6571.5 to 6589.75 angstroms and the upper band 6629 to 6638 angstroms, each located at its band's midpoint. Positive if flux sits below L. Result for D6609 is 1.4 angstroms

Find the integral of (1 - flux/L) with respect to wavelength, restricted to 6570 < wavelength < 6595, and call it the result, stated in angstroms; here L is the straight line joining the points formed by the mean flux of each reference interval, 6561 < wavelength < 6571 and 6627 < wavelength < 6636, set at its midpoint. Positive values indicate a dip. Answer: 1.2 angstroms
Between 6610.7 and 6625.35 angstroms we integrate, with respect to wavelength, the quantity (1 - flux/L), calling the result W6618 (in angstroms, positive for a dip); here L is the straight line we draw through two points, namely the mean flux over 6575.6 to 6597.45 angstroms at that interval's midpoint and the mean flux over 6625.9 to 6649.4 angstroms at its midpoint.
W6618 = 0.2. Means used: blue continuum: 0.95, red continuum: 0.962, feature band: 0.943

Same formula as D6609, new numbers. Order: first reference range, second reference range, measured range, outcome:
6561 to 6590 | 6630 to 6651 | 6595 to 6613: 0.8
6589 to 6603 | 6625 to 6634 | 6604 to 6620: 0.5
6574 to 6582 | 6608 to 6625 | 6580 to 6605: -0.4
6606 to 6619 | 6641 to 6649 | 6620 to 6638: -0.3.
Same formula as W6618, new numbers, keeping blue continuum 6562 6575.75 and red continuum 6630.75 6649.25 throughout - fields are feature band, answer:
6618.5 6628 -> 0.5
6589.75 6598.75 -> 0.7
